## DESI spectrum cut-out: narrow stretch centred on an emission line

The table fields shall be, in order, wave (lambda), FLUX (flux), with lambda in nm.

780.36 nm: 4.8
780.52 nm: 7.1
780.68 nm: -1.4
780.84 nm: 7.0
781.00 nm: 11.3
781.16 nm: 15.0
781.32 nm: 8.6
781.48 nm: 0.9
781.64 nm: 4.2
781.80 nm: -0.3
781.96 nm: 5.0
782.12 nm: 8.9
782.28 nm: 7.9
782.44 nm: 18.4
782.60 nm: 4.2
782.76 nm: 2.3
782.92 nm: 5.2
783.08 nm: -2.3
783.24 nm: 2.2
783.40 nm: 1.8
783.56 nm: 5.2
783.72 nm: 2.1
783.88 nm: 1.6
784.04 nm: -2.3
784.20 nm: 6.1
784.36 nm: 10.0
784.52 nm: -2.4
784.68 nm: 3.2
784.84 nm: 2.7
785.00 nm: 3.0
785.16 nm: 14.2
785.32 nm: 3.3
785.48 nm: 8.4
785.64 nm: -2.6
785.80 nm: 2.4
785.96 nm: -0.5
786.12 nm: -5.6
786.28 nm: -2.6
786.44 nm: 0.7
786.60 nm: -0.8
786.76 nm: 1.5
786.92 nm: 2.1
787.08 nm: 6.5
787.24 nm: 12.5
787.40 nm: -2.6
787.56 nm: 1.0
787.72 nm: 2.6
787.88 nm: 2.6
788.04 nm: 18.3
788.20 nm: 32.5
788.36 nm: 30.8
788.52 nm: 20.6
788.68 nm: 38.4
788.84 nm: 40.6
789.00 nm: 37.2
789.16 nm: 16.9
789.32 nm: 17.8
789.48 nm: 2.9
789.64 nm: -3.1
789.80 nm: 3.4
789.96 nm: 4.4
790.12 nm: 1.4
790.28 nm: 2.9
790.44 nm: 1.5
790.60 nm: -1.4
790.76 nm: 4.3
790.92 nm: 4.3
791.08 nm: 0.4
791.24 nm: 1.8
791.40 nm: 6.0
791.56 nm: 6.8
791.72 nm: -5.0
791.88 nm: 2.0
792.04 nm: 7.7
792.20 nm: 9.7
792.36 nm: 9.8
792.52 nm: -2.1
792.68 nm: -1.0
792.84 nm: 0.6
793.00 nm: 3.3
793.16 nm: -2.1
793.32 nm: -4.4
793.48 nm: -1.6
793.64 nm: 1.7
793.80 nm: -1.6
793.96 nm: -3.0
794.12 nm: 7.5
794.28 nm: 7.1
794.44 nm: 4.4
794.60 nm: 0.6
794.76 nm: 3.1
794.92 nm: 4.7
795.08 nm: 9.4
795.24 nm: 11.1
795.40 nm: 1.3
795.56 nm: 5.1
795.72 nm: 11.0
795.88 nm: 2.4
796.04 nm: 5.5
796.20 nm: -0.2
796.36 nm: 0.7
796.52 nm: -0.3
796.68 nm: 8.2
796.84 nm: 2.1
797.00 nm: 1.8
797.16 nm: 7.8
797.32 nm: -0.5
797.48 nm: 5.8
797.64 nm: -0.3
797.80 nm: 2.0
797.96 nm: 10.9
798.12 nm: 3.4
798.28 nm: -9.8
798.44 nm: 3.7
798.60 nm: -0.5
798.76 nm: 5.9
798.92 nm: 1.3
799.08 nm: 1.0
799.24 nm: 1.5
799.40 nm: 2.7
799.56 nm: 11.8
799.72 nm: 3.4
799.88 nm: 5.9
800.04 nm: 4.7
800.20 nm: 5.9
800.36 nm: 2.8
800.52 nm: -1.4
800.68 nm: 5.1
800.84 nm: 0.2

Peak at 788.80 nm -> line [O II]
